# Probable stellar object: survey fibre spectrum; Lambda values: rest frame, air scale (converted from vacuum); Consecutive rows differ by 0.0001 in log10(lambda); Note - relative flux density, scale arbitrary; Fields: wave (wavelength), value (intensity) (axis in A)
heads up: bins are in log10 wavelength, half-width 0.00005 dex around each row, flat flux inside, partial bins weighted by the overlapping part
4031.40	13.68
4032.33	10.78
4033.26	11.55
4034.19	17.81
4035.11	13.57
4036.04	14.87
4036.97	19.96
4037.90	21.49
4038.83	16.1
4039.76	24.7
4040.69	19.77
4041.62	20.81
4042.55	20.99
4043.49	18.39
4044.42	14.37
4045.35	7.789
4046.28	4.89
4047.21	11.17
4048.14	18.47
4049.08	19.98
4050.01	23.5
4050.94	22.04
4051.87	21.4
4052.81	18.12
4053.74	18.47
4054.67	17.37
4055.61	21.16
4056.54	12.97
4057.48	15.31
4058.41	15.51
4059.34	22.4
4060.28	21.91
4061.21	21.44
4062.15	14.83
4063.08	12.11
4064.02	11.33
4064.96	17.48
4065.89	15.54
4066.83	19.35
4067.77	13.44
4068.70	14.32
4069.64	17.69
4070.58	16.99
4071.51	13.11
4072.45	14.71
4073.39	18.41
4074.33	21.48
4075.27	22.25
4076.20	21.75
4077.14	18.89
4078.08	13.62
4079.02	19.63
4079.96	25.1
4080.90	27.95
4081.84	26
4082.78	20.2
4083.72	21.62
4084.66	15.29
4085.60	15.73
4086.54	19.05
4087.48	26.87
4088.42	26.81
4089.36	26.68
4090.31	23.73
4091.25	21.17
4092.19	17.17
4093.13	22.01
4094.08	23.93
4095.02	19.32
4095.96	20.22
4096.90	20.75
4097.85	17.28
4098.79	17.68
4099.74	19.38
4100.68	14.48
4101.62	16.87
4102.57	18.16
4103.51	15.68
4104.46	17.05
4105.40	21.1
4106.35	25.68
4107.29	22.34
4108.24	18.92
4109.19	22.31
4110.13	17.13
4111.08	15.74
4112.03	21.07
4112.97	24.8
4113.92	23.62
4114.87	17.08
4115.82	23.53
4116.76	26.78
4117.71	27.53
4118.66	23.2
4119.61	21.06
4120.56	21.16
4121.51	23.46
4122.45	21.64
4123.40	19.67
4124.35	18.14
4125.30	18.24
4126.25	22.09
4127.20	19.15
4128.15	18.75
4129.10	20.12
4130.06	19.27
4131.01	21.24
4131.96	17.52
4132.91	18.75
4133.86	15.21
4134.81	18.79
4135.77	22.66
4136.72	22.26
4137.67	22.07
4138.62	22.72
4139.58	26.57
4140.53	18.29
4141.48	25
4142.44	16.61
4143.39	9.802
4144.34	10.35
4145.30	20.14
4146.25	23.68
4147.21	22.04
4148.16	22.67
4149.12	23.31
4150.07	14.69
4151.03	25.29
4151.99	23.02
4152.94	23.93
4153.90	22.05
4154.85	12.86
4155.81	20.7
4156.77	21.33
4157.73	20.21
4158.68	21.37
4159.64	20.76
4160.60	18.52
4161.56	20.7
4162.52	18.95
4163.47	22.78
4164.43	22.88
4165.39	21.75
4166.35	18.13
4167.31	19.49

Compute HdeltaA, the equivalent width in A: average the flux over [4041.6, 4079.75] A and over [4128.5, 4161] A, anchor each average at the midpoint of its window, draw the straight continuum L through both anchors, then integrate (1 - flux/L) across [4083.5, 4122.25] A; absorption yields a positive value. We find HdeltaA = -4.5 A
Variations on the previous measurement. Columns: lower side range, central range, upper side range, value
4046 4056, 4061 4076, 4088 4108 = 1.9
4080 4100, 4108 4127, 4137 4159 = -0.4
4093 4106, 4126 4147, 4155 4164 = 0.2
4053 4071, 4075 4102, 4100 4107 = -4.2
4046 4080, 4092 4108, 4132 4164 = -0.6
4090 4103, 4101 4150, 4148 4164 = -0.7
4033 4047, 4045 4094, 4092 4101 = -1.7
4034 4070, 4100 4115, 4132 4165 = -0.4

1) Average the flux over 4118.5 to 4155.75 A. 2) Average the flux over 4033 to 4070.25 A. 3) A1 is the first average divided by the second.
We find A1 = 1.18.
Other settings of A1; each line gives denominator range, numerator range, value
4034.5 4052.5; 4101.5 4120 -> 1.20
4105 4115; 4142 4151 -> 0.88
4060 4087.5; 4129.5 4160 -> 1.09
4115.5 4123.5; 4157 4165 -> 0.89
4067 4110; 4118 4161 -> 1.02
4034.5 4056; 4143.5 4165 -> 1.15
